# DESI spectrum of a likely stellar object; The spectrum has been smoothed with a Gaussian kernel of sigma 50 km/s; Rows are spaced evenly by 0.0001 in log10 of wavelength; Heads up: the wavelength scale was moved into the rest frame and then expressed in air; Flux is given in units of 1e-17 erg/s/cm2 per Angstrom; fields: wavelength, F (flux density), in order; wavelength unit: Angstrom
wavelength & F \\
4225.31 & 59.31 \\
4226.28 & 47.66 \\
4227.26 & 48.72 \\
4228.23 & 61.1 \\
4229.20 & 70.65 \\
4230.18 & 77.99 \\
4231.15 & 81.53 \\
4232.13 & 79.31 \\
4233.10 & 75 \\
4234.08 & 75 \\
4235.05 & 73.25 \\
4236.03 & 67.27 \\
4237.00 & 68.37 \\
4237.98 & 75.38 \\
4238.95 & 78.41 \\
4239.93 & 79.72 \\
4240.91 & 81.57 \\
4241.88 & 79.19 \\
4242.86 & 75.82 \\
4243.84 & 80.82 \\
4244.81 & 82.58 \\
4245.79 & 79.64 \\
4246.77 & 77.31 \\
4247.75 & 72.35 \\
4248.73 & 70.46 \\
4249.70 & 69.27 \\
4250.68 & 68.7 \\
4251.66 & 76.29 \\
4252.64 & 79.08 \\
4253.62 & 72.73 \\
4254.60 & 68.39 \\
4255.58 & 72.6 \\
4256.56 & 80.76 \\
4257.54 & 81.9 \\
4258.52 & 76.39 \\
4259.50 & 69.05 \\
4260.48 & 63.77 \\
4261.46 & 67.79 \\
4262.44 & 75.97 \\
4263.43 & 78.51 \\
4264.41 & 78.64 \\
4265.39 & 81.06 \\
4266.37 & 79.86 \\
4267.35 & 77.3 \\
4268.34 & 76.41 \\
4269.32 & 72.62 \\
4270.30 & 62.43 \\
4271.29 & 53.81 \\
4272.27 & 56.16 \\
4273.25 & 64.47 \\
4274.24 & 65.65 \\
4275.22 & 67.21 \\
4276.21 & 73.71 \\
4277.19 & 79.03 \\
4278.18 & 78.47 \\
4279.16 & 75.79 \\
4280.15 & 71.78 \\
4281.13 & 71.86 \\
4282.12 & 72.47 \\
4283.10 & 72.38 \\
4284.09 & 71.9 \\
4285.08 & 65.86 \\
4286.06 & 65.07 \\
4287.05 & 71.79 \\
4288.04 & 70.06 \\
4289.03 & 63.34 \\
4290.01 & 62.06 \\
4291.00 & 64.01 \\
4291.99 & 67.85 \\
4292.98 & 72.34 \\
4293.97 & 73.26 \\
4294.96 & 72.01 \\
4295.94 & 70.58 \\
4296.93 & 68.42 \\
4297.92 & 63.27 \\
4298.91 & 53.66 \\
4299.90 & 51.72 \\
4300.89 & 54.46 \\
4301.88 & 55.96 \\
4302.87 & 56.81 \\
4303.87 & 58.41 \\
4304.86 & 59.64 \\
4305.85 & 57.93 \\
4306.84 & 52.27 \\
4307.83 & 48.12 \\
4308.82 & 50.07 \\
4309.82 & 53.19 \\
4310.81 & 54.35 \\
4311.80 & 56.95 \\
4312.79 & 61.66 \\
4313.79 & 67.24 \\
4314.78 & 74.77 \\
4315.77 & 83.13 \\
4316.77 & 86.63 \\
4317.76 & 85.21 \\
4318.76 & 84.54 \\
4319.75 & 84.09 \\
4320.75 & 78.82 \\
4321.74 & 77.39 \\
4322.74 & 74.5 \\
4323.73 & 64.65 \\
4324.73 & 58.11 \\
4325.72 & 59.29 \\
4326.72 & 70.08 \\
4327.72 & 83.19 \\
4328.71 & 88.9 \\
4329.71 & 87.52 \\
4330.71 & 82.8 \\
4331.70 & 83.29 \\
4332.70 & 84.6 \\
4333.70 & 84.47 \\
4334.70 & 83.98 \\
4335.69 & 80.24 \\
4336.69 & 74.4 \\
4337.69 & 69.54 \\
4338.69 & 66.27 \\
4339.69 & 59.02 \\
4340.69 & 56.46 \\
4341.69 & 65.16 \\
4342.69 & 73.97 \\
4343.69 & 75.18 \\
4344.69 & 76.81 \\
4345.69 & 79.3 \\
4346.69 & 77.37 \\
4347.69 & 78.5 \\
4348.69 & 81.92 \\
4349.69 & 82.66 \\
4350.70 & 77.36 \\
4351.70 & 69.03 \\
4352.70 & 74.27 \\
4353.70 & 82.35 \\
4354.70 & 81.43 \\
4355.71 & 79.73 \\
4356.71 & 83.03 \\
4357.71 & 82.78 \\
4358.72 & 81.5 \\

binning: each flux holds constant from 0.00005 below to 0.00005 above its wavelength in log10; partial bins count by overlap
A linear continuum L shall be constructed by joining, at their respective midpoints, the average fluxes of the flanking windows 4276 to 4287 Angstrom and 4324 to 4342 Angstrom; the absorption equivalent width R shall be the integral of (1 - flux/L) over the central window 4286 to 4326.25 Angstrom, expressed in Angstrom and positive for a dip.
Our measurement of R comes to 4.28 Angstrom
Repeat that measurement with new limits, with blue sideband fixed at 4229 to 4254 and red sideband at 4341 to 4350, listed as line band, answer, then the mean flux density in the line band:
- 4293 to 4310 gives 3.7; 59.3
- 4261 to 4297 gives 2.5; 70.6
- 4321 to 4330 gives 0.3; 73.6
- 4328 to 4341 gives -0.2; 77.5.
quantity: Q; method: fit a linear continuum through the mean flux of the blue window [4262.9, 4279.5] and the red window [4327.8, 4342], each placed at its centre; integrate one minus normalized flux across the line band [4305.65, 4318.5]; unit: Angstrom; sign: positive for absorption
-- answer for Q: 1.8 Angstrom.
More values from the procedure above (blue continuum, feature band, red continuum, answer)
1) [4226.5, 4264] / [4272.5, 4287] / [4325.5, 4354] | 0.75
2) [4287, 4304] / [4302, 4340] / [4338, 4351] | -1.06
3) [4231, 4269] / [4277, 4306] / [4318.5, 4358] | 3.64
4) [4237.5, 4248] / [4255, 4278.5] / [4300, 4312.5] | -0.87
